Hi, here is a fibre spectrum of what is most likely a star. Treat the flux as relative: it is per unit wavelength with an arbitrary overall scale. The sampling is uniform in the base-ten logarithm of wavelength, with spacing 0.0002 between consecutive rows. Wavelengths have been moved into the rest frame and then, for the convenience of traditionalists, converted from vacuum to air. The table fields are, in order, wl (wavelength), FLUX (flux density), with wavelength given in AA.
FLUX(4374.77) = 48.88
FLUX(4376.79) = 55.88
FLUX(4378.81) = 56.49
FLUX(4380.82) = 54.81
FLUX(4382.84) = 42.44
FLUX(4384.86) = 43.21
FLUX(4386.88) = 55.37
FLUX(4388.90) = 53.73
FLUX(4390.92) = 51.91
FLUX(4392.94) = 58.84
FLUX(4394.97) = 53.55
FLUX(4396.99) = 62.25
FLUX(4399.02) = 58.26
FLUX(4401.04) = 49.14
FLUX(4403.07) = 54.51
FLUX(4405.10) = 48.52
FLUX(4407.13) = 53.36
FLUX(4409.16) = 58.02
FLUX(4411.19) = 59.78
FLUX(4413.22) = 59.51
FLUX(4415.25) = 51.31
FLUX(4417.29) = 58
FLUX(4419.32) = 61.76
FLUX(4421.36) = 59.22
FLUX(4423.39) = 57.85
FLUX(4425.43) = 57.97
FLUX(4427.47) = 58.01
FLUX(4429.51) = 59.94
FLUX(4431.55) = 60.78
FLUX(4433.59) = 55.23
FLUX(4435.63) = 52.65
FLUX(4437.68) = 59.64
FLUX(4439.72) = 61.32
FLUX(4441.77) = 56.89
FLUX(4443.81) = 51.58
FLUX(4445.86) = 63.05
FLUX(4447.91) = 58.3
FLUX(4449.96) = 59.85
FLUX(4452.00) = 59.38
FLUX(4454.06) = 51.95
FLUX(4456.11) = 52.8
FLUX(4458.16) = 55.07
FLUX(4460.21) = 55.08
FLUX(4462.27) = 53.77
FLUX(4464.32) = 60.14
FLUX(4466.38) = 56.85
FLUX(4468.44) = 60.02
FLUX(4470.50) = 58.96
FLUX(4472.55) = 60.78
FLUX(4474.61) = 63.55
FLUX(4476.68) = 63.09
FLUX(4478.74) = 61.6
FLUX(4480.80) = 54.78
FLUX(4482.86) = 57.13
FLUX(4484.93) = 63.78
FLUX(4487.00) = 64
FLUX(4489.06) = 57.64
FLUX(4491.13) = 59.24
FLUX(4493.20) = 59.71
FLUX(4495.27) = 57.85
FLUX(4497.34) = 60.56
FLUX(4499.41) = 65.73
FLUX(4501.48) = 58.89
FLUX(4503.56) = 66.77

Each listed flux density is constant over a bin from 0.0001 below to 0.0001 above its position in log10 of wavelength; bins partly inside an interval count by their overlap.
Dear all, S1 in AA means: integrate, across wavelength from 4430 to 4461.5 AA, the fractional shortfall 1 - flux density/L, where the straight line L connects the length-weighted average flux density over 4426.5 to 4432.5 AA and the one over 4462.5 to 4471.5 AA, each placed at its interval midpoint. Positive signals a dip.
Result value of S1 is 1.17 AA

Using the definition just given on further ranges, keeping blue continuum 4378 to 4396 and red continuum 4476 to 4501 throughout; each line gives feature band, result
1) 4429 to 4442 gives -0.45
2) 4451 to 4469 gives 0.65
